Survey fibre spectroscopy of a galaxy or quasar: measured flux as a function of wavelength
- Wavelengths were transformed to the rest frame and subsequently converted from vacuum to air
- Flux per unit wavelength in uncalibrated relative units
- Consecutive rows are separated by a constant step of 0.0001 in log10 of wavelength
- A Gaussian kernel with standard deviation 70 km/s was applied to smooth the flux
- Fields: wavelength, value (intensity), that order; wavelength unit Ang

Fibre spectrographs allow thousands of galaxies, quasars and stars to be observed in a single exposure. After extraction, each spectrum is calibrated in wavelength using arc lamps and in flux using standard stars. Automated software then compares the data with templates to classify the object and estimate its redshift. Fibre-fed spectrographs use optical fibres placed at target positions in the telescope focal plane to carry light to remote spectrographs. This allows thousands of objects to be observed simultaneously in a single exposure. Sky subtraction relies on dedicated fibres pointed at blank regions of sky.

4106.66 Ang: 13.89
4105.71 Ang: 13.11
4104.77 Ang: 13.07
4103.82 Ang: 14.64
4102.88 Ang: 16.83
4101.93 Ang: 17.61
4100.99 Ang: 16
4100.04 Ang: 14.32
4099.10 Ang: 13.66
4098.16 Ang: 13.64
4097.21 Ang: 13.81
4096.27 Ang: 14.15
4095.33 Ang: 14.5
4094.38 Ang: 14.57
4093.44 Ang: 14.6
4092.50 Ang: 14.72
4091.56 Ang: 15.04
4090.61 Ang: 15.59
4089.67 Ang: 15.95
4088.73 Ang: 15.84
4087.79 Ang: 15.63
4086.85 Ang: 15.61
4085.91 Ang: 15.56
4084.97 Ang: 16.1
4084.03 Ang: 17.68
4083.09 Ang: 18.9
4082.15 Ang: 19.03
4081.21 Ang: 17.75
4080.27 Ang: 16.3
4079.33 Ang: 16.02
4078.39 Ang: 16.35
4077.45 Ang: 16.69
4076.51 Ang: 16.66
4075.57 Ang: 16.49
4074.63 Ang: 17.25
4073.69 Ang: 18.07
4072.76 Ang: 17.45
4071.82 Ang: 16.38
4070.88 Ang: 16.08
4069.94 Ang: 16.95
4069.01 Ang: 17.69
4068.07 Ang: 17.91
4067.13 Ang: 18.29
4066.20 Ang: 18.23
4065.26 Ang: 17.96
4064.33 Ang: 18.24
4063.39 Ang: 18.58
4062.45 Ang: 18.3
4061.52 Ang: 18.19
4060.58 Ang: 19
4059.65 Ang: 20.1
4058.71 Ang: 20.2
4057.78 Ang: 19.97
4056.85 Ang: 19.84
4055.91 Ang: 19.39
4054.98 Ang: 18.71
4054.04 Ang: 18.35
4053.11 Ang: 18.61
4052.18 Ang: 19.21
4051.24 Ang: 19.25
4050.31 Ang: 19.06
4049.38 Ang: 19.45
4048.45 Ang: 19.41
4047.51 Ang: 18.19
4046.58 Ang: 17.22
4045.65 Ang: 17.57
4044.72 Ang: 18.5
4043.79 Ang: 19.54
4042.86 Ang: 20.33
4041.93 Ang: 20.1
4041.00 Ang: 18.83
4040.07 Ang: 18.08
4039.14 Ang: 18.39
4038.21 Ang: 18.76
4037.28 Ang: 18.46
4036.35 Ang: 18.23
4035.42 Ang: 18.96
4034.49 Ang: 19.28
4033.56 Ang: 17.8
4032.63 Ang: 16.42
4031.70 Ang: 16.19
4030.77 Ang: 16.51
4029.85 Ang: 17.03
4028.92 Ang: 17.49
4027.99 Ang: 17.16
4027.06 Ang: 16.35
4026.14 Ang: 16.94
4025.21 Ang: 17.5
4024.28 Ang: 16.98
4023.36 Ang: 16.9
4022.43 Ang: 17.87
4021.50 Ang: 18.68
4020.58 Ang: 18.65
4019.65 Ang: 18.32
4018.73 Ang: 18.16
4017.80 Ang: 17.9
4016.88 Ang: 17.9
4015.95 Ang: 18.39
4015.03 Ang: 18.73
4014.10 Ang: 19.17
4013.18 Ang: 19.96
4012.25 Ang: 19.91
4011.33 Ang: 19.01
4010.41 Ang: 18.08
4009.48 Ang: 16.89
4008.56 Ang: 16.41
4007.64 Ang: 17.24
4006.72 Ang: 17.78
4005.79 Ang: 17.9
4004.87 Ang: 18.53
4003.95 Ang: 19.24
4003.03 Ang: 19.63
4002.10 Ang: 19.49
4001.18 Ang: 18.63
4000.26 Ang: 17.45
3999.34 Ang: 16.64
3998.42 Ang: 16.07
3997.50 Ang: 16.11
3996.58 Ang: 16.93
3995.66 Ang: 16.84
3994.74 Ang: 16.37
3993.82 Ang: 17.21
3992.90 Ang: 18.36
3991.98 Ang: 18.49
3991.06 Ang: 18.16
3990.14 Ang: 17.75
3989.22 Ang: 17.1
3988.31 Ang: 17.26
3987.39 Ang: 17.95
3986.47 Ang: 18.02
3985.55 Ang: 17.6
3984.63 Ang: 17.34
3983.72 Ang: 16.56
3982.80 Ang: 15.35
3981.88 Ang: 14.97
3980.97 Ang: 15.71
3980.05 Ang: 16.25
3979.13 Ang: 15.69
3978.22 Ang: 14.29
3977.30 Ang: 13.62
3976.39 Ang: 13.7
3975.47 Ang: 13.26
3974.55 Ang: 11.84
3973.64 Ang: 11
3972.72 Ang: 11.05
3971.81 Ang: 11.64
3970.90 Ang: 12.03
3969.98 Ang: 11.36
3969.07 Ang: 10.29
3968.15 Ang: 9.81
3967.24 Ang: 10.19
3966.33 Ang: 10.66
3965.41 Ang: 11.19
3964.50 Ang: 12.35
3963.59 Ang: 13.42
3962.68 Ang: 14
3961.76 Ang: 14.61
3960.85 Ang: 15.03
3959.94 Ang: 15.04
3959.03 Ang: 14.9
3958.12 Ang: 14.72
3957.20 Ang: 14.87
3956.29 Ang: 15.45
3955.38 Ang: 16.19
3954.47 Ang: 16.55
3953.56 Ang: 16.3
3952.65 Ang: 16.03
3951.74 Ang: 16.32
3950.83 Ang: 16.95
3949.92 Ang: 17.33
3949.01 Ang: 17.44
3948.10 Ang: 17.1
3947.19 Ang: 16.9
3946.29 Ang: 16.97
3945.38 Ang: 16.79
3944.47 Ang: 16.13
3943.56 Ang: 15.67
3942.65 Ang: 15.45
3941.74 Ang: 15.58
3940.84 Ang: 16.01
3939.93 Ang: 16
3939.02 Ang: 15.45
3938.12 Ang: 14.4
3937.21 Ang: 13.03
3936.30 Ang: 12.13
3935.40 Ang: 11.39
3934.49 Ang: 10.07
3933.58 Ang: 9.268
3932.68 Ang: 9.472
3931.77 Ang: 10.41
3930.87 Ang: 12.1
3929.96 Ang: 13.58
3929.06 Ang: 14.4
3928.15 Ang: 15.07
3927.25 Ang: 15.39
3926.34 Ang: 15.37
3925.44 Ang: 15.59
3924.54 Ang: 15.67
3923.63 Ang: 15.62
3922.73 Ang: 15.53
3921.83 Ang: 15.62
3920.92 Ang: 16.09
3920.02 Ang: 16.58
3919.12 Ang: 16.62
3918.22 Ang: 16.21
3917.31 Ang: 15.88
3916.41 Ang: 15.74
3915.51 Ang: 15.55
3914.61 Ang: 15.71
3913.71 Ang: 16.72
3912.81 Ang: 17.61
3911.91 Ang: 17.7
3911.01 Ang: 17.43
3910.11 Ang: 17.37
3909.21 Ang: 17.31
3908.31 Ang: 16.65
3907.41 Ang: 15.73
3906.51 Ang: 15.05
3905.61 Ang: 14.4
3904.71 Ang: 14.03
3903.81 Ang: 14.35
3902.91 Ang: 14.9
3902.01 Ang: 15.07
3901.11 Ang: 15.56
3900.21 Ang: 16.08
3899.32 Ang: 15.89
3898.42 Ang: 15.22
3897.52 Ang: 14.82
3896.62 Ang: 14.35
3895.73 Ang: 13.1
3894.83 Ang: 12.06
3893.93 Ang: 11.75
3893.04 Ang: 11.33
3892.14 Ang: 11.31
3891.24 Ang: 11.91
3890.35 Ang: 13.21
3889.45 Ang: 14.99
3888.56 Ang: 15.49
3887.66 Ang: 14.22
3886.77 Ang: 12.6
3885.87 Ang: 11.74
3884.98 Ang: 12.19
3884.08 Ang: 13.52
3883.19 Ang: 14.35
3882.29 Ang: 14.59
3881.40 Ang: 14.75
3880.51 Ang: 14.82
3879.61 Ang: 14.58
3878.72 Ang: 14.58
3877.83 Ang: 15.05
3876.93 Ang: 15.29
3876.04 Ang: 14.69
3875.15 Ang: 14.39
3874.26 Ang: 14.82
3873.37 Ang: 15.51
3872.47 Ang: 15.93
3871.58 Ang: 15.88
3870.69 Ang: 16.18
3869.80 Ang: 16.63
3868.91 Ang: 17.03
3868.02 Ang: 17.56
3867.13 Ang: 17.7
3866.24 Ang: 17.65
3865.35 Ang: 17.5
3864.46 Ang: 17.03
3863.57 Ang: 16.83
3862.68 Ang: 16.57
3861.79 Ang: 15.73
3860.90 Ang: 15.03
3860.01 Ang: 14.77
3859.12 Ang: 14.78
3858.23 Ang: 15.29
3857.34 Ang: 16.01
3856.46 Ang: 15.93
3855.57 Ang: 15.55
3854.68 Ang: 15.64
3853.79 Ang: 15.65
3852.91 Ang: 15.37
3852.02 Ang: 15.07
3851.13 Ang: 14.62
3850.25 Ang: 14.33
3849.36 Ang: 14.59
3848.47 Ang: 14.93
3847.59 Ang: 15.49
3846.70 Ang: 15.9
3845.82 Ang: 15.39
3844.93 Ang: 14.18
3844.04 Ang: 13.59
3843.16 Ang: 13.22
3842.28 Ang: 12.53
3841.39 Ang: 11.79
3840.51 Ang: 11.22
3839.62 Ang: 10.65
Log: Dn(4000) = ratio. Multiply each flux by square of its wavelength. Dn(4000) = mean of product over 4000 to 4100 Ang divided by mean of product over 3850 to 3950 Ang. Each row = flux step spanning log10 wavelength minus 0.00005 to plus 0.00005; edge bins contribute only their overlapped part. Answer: 1.3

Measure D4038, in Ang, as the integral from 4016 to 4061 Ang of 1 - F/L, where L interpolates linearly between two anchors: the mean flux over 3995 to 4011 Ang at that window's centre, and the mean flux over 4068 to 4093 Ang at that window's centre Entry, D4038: -3.2 Ang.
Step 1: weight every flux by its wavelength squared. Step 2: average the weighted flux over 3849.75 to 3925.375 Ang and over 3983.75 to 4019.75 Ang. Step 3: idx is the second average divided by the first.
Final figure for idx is 1.24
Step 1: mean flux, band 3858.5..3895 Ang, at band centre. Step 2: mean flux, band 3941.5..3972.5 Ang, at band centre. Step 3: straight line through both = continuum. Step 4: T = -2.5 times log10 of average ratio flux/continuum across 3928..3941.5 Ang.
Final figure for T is 0.14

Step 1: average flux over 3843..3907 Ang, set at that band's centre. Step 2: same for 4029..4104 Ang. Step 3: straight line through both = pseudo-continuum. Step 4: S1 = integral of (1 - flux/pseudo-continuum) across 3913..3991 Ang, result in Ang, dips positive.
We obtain 5.71 Ang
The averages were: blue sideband 14.9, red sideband 17.4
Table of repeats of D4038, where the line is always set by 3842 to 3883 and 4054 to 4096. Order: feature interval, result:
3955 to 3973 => 3.7 Ang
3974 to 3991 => 0.6 Ang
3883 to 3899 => 2.5 Ang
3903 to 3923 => -0.3 Ang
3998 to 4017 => -1.8 Ang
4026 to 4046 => -1.4 Ang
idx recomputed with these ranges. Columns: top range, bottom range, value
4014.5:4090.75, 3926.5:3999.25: 1.27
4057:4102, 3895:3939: 1.23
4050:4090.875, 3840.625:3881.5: 1.28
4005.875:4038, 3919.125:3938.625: 1.36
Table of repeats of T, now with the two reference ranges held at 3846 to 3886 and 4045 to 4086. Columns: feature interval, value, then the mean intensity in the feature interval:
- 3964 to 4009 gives 0.101 mag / 15.5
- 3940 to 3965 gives 0.056 mag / 15.7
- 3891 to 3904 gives 0.144 mag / 13.9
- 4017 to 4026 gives -0.024 mag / 17.9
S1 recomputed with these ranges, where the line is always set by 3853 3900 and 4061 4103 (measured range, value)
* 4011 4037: -3.1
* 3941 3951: -0.7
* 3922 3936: 1.8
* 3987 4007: -2.4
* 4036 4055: -3.0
